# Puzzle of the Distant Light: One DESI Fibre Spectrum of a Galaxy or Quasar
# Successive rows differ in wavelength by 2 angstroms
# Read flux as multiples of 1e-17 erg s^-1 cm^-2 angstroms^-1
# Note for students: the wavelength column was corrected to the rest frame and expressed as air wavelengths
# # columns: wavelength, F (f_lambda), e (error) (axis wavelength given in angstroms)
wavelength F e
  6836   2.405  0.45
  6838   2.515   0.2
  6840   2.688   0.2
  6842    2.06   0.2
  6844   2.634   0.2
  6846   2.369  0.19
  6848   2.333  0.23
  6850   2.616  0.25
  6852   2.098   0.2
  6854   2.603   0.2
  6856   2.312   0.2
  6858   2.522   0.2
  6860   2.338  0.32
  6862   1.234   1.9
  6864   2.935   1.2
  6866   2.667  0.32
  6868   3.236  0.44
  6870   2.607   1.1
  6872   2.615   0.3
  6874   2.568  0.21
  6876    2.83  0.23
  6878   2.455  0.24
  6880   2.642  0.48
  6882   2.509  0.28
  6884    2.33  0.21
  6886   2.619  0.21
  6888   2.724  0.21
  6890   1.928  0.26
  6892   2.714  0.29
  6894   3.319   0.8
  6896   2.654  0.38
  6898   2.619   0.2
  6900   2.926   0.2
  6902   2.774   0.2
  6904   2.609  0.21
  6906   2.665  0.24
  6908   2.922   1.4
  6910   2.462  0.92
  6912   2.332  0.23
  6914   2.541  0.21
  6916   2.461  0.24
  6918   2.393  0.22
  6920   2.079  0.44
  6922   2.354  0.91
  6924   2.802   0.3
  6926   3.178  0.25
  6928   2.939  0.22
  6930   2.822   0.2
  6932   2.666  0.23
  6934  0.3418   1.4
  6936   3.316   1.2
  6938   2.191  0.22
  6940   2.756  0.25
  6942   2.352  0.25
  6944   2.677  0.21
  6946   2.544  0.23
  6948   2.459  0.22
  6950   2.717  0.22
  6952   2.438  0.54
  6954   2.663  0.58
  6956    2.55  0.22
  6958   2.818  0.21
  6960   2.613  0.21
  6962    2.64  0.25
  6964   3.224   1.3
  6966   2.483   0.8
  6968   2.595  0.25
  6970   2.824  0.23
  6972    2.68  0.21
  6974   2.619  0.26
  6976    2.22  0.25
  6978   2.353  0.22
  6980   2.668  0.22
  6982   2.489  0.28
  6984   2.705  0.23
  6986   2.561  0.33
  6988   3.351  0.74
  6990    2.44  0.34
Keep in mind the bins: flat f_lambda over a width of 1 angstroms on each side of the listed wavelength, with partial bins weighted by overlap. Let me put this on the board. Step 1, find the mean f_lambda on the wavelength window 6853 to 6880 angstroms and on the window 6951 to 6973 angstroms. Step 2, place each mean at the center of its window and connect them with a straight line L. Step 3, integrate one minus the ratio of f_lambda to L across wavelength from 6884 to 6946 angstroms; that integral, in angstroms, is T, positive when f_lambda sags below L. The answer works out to 1.0 angstroms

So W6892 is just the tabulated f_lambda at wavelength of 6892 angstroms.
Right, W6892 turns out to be 2.714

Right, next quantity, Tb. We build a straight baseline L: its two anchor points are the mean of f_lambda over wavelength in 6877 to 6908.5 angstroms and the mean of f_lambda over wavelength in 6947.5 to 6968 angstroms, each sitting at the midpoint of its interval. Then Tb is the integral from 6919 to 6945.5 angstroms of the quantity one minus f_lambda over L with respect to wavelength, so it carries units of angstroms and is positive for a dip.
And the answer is 1.57 angstroms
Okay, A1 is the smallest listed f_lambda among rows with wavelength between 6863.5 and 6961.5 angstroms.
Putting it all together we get 0.3418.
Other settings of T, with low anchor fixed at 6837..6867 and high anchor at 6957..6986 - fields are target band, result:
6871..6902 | -2.14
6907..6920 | 0.17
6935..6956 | -0.21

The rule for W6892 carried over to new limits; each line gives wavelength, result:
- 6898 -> 2.619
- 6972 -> 2.68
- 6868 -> 3.236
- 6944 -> 2.677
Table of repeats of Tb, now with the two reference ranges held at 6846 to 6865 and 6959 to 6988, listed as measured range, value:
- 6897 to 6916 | -1.3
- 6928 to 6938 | 0.8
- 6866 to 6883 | -2.1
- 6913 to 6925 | 0.3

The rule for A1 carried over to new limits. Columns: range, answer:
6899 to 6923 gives 2.079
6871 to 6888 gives 2.33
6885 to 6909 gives 1.928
